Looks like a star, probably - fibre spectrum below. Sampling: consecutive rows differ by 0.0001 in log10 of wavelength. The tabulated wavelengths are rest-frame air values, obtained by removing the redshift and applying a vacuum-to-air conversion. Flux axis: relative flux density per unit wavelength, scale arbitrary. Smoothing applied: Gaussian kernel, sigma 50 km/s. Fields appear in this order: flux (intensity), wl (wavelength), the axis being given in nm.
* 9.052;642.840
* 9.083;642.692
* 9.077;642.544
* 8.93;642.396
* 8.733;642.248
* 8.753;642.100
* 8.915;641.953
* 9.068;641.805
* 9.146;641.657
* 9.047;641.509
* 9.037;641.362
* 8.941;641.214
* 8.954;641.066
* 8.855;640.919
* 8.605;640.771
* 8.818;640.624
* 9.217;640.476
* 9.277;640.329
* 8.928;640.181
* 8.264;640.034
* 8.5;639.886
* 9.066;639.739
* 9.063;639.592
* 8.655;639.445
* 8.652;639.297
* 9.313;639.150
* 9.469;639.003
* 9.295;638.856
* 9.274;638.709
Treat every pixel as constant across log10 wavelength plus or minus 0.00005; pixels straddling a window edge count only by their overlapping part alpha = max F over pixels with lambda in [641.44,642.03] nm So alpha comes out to 9.146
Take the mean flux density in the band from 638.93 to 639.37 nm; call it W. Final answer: 9.15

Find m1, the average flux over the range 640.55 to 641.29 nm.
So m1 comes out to 8.83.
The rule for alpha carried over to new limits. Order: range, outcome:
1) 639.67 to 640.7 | 9.277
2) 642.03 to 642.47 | 8.93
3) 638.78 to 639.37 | 9.469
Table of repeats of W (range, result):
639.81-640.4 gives 8.73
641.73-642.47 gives 8.88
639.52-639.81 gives 9.07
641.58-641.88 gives 9.08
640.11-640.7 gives 9.06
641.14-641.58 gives 9.01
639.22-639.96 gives 8.79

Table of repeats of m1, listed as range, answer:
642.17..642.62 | 8.91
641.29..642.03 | 9.05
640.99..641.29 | 8.94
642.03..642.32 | 8.74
